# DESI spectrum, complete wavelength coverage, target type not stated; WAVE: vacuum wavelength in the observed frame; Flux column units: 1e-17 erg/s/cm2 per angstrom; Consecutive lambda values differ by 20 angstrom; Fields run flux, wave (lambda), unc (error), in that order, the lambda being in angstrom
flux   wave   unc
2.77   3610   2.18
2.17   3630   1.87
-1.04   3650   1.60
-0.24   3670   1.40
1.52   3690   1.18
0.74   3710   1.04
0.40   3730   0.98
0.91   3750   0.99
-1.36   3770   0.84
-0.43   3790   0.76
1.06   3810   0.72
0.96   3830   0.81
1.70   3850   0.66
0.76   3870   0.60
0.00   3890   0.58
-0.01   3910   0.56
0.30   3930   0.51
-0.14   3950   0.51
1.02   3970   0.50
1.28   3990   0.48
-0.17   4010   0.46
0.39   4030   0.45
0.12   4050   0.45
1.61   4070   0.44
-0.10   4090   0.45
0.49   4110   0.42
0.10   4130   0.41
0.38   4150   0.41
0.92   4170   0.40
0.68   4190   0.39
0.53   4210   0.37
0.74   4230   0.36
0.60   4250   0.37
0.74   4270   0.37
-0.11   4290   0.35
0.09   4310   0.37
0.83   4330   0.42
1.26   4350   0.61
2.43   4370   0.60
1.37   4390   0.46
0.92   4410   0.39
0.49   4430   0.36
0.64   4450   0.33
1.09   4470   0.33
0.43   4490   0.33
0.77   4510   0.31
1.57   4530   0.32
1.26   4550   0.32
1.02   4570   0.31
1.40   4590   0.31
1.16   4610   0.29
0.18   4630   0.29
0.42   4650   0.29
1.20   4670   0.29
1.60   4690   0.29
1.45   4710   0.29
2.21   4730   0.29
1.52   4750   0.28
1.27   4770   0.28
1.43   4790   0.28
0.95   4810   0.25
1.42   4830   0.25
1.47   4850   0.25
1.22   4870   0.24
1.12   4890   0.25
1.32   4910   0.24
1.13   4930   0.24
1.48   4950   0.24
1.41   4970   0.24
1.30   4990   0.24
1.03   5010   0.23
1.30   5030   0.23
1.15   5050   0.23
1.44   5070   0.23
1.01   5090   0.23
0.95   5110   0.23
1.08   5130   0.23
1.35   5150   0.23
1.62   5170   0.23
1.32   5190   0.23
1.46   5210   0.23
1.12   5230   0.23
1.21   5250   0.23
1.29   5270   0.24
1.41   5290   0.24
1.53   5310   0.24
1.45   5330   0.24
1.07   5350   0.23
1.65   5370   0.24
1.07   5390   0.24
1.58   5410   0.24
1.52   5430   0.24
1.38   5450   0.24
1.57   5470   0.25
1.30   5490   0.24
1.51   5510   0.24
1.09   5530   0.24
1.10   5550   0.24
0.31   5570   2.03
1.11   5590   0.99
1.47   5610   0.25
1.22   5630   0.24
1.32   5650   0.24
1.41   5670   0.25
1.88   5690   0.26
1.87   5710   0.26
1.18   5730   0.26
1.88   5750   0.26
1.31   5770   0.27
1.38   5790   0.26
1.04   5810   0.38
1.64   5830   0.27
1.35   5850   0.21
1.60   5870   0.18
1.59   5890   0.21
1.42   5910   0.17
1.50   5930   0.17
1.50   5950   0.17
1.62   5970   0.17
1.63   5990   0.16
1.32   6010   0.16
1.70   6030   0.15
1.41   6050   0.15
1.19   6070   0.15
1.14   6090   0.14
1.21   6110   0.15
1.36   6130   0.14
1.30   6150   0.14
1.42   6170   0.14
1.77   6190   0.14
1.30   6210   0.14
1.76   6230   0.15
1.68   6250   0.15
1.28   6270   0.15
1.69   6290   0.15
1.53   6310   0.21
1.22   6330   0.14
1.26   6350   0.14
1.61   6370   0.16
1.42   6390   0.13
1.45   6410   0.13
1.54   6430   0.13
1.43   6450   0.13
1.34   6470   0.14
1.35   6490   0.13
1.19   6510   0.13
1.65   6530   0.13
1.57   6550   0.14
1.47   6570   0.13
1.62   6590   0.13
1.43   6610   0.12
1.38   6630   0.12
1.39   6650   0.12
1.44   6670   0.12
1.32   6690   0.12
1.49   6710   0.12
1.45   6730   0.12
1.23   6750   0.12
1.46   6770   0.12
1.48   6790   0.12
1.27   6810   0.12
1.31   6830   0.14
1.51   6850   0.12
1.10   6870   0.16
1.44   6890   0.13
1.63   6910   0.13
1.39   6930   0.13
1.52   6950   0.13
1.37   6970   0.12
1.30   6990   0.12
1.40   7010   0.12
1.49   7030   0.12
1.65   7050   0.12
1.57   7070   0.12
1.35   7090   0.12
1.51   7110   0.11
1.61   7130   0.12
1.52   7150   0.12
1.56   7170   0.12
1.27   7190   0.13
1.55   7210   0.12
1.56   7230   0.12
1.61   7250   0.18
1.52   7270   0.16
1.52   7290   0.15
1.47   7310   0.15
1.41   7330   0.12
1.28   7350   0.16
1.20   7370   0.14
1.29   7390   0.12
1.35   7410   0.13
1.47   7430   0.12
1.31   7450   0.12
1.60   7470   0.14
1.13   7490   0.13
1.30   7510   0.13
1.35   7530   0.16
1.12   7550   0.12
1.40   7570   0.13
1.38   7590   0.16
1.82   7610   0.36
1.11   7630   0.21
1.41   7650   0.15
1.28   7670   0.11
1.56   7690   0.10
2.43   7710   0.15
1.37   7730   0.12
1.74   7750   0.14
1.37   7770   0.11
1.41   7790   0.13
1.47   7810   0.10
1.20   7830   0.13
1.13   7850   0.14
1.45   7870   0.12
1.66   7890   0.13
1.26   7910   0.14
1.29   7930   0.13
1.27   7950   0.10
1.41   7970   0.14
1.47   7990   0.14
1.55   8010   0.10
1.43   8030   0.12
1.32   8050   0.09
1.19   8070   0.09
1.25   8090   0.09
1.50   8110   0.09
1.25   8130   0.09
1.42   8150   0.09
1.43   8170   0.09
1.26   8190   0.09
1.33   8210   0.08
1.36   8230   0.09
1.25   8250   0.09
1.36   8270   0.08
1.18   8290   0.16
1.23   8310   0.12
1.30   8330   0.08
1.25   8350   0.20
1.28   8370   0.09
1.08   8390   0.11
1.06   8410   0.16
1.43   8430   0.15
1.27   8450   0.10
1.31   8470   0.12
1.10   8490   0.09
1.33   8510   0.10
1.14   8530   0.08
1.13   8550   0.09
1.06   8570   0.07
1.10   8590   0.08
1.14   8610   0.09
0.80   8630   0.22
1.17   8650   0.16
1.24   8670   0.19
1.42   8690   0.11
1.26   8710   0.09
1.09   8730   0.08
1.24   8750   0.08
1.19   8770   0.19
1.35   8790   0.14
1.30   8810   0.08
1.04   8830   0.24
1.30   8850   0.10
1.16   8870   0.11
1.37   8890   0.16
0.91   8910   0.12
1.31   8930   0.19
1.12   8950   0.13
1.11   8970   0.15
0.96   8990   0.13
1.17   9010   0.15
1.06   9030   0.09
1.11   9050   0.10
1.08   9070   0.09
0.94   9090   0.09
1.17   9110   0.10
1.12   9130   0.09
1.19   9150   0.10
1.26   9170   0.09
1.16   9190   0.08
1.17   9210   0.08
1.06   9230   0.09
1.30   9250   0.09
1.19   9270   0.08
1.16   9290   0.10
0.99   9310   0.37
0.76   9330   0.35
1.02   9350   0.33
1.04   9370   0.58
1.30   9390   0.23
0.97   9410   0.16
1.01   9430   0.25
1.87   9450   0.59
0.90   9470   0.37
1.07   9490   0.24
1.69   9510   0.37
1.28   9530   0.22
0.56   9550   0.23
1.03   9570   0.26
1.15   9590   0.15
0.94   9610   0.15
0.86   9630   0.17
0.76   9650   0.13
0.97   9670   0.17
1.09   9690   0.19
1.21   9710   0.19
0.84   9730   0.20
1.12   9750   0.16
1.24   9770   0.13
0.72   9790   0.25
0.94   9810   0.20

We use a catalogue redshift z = 0.18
